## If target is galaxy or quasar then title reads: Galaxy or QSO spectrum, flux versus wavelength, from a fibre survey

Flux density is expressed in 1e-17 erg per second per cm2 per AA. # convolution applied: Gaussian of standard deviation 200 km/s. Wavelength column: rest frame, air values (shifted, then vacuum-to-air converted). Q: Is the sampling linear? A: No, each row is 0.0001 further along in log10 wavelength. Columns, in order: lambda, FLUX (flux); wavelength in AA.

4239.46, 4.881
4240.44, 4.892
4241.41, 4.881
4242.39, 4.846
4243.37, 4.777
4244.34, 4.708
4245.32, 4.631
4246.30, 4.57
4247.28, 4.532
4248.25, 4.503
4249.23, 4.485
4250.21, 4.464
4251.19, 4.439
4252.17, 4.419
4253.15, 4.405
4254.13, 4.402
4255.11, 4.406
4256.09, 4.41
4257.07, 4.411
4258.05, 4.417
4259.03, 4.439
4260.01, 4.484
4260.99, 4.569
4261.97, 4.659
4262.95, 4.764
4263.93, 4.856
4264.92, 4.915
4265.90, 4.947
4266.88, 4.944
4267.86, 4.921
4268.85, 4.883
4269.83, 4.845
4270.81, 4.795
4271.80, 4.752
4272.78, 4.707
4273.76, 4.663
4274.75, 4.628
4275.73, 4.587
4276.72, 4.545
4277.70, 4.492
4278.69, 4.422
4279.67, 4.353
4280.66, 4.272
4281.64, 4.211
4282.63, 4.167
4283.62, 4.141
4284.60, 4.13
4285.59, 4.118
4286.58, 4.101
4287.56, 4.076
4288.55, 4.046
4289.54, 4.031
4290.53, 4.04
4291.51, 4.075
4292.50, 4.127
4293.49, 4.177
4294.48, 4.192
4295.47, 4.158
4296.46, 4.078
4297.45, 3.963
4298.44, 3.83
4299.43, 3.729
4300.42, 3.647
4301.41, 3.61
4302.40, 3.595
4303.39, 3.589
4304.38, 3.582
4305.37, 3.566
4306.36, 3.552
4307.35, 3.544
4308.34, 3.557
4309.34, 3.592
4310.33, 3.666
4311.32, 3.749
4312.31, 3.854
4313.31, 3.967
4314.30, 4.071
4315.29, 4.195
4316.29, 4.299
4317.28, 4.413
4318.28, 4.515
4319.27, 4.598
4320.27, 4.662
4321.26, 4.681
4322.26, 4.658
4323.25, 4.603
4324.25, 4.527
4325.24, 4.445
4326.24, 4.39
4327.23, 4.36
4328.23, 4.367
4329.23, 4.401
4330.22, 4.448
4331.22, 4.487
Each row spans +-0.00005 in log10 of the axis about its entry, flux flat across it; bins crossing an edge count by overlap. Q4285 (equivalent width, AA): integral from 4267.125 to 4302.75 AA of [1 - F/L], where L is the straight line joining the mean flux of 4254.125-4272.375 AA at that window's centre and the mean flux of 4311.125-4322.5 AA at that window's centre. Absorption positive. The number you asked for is 2.17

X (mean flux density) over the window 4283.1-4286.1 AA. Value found 4.12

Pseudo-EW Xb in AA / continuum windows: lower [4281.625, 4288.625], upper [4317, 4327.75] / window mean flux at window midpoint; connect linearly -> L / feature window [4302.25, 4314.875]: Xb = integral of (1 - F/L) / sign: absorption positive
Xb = 2.0 AA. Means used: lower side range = 4.12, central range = 3.69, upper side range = 4.53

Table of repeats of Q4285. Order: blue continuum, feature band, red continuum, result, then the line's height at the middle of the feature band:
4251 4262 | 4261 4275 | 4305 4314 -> -1.70 AA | 4.28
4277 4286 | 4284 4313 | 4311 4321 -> 2.70 AA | 4.26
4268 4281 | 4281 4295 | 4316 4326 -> 1.46 AA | 4.6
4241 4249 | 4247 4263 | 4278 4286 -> 0.27 AA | 4.55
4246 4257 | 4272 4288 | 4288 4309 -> -1.08 AA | 4.08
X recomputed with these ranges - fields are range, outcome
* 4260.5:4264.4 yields 4.72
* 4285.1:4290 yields 4.07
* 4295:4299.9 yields 3.95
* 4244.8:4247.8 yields 4.58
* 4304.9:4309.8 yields 3.56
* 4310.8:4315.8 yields 3.97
